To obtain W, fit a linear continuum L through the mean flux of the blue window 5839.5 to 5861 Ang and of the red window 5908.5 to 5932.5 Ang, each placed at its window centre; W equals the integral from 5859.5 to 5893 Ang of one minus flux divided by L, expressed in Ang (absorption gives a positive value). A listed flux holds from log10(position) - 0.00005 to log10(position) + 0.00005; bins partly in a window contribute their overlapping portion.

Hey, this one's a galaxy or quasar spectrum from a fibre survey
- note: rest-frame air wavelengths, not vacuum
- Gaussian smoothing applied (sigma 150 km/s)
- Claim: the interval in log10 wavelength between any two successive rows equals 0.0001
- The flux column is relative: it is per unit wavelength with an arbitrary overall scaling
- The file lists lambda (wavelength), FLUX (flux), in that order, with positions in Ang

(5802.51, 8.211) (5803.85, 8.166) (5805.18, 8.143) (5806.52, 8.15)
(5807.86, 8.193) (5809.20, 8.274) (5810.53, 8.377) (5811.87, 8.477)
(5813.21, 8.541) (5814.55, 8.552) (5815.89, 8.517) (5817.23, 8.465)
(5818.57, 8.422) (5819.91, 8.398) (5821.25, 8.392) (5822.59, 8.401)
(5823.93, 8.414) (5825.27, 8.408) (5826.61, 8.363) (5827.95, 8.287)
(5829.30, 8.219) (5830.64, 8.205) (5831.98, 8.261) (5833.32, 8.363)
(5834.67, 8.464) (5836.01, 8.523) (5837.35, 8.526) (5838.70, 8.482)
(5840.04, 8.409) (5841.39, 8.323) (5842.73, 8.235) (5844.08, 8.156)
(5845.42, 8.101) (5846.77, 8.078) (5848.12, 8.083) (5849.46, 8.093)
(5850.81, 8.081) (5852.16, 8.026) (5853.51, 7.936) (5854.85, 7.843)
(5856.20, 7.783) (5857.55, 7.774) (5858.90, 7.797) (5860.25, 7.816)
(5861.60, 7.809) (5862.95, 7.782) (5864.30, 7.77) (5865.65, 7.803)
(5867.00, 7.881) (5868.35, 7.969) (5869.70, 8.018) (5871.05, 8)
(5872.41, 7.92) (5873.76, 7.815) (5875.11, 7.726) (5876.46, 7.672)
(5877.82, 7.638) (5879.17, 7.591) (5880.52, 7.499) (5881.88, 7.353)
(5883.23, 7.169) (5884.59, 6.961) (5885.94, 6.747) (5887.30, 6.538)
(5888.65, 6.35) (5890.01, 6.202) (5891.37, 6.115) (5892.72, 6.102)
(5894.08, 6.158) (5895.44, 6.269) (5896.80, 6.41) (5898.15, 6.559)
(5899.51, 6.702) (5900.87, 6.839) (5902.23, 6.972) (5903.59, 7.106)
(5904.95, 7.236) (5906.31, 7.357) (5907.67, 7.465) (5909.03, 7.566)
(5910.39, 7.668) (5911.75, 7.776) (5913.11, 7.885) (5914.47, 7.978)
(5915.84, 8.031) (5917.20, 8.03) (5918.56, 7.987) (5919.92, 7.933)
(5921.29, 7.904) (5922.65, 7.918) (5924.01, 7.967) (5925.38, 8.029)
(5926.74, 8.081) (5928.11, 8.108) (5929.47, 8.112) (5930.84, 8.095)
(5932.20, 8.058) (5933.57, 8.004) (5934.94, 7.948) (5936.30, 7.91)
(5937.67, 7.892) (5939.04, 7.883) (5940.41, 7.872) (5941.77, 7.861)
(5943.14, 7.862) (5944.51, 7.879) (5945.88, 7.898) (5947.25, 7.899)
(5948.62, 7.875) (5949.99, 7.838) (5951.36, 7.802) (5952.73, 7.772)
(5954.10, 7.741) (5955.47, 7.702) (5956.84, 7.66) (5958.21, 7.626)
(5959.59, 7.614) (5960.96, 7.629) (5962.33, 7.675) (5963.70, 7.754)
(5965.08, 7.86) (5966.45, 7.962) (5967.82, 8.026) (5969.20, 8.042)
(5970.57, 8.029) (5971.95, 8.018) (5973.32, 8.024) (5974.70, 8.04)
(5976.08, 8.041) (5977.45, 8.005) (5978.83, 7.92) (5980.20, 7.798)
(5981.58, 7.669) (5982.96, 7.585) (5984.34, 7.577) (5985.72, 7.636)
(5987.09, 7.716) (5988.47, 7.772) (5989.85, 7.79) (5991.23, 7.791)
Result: 2.6 Ang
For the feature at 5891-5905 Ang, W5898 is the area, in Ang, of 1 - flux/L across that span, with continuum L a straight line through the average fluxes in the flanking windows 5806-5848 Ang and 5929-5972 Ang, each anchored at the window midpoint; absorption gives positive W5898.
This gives 2.6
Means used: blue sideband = 8.35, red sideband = 7.86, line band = 6.57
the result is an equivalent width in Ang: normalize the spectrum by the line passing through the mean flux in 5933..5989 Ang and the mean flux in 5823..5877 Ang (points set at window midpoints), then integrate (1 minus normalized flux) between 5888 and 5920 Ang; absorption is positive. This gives 3.5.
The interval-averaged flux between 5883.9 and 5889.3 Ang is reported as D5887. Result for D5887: 6.65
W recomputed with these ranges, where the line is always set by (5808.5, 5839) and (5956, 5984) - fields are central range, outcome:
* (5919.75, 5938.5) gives 0.0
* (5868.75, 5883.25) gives 0.9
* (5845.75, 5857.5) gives 0.4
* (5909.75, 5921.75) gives 0.2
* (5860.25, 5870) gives 0.5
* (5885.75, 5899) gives 2.9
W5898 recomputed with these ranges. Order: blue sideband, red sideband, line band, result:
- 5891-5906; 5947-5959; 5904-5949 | -4.22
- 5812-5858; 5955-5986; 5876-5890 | 1.75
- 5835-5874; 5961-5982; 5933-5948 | 0.10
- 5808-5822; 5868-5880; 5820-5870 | -0.11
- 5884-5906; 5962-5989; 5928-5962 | -2.22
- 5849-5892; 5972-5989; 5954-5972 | -0.06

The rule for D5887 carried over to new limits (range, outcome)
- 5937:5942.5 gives 7.88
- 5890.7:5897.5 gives 6.22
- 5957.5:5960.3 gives 7.61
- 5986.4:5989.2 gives 7.76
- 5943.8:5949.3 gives 7.88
